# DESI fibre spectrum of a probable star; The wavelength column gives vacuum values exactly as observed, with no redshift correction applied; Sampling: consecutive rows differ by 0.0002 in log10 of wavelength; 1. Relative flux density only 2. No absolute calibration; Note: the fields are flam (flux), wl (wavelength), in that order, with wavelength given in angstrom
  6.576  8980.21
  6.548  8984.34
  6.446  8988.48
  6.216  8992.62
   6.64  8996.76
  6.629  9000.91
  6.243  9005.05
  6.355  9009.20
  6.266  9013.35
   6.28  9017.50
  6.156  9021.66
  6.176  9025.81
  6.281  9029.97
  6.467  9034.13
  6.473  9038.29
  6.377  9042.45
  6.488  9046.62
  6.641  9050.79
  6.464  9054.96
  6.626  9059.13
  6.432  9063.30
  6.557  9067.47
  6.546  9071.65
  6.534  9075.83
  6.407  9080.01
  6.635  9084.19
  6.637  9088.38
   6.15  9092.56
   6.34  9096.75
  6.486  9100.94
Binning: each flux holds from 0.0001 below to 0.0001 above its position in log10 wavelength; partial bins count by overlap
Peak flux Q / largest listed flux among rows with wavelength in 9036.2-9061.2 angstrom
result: 6.641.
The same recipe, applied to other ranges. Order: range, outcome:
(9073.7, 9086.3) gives 6.635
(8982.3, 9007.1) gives 6.64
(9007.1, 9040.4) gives 6.473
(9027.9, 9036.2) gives 6.467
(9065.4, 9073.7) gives 6.557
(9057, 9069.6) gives 6.626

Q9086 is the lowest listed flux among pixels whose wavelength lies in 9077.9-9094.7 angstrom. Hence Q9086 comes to 6.15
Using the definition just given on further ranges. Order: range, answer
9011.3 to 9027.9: 6.156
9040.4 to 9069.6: 6.377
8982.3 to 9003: 6.216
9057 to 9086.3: 6.407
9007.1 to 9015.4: 6.266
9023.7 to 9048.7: 6.176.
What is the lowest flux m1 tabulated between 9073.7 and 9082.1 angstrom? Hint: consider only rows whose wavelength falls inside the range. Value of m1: 6.407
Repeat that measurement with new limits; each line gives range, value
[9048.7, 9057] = 6.464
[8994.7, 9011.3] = 6.243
